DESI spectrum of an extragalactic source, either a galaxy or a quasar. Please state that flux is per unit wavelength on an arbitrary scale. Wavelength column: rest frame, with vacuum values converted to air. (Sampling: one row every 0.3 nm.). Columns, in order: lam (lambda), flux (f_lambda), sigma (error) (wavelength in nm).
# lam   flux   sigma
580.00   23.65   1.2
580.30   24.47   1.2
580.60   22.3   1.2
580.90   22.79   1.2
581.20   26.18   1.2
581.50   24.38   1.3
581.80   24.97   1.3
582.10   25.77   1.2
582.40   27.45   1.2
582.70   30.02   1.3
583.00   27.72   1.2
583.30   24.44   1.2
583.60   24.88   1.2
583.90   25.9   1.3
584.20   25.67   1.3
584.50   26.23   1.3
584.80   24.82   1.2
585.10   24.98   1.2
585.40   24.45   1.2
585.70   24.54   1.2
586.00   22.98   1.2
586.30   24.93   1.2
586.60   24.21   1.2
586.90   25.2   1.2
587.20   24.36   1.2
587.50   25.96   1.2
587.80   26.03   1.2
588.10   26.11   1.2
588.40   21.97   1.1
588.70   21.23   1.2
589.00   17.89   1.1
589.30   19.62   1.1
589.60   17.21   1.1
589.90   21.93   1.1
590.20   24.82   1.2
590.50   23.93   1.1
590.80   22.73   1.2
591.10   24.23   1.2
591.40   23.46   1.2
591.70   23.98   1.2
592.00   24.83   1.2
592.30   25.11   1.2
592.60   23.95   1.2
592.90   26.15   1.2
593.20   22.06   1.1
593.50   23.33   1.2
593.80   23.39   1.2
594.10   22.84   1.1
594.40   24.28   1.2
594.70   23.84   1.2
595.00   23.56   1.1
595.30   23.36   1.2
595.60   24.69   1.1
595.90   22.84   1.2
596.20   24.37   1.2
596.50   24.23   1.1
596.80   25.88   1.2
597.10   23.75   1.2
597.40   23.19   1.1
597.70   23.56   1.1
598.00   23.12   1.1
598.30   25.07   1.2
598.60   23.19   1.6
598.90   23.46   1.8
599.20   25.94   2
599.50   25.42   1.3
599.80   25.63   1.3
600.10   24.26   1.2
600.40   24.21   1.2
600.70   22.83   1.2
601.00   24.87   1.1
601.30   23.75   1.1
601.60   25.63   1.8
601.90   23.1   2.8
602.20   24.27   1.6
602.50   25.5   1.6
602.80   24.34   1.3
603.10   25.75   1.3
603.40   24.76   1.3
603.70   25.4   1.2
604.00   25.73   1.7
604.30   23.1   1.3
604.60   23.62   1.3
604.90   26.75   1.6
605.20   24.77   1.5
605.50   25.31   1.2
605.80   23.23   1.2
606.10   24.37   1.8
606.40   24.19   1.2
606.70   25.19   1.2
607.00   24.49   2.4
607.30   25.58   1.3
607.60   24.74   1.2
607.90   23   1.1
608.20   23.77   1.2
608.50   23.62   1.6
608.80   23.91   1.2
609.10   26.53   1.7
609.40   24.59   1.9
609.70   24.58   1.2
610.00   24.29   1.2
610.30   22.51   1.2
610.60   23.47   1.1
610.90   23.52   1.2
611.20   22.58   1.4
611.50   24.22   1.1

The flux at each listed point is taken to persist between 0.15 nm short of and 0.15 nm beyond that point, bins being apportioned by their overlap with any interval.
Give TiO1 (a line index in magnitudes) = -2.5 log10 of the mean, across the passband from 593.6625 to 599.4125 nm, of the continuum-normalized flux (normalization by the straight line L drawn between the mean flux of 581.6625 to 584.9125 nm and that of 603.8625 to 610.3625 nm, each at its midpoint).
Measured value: 0.06 mag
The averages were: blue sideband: 26.2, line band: 23.9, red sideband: 24.5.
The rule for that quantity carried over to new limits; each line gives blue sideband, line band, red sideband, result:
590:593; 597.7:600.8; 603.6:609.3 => 0.01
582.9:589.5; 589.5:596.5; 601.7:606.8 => 0.04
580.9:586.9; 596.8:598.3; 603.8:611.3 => 0.04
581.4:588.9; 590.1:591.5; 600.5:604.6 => 0.05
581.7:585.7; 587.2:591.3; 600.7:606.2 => 0.13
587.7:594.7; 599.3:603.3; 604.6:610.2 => -0.03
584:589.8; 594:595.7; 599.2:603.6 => 0.02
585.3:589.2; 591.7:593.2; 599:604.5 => -0.02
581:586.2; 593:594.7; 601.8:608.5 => 0.08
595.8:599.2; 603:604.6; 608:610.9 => -0.03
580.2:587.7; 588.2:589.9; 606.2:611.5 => 0.24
